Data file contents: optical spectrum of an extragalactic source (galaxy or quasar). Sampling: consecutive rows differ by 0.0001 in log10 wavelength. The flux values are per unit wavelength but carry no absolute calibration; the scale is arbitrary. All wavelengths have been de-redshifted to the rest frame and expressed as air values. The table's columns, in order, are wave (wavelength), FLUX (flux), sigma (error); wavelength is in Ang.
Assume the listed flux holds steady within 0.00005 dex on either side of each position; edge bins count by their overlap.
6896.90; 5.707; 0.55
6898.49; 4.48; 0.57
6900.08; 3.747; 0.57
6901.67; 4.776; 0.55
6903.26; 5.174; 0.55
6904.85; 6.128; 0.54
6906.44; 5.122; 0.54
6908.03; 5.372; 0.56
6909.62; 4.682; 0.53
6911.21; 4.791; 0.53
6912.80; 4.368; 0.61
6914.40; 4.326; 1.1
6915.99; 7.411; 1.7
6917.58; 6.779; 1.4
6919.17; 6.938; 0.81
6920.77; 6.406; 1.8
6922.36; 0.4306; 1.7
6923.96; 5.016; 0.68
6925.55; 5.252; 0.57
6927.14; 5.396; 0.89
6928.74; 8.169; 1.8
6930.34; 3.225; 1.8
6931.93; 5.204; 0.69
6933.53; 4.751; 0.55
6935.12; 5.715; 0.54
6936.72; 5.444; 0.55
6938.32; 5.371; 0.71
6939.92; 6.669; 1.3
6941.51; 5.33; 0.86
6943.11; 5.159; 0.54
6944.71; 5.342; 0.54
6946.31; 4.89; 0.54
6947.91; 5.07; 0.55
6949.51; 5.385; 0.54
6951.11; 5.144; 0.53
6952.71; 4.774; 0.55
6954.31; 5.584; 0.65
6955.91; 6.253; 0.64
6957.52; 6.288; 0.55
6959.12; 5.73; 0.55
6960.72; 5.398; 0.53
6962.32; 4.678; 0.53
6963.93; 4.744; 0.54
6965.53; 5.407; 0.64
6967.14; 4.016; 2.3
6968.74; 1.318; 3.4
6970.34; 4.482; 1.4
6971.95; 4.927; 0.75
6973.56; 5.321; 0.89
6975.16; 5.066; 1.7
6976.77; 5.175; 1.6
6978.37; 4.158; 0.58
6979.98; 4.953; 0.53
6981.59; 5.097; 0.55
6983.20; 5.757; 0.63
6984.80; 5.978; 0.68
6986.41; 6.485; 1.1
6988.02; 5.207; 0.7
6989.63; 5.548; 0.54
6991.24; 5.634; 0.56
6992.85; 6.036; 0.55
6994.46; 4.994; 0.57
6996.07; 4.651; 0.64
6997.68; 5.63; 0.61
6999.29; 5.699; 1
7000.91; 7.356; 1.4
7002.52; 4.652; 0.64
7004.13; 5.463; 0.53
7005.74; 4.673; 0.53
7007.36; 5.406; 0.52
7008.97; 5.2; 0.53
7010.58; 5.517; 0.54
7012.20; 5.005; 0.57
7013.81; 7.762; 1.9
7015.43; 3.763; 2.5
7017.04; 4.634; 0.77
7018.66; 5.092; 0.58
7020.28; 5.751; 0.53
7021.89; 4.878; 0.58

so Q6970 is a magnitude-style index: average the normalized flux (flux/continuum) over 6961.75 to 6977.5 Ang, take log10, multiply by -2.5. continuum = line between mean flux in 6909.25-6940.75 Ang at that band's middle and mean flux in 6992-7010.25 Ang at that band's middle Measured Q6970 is 0.19 mag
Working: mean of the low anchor 5.33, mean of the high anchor 5.44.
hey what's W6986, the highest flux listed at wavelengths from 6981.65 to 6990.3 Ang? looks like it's 6.485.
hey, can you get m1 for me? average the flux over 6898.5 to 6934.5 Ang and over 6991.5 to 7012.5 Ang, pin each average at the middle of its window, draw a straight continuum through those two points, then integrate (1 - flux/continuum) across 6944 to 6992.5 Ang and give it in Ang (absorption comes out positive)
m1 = 1.6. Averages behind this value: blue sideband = 5.15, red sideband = 5.42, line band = 5.14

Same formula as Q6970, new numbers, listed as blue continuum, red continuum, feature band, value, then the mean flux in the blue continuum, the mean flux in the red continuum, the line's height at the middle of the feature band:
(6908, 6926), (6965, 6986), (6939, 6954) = -0.08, 5.14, 4.77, 4.95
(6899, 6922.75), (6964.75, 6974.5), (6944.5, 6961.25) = -0.20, 5.17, 4.25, 4.52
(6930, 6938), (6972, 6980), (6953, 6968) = -0.07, 4.99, 4.93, 4.96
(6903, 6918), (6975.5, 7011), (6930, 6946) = 0.03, 5.39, 5.42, 5.4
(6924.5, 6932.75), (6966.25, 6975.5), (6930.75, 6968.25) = -0.10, 5.44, 4.16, 4.8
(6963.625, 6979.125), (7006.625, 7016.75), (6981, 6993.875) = -0.18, 4.46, 5.41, 4.83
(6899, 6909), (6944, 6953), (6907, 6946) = -0.05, 5.03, 5.12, 5.07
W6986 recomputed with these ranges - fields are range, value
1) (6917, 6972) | 8.169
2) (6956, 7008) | 7.356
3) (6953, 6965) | 6.288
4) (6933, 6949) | 6.669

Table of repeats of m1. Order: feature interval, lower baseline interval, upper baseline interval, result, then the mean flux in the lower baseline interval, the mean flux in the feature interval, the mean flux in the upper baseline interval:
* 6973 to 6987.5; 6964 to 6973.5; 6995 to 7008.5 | -2.22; 4.18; 5.33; 5.43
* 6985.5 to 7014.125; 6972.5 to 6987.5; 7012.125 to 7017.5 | -1.16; 5.32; 5.57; 5.38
